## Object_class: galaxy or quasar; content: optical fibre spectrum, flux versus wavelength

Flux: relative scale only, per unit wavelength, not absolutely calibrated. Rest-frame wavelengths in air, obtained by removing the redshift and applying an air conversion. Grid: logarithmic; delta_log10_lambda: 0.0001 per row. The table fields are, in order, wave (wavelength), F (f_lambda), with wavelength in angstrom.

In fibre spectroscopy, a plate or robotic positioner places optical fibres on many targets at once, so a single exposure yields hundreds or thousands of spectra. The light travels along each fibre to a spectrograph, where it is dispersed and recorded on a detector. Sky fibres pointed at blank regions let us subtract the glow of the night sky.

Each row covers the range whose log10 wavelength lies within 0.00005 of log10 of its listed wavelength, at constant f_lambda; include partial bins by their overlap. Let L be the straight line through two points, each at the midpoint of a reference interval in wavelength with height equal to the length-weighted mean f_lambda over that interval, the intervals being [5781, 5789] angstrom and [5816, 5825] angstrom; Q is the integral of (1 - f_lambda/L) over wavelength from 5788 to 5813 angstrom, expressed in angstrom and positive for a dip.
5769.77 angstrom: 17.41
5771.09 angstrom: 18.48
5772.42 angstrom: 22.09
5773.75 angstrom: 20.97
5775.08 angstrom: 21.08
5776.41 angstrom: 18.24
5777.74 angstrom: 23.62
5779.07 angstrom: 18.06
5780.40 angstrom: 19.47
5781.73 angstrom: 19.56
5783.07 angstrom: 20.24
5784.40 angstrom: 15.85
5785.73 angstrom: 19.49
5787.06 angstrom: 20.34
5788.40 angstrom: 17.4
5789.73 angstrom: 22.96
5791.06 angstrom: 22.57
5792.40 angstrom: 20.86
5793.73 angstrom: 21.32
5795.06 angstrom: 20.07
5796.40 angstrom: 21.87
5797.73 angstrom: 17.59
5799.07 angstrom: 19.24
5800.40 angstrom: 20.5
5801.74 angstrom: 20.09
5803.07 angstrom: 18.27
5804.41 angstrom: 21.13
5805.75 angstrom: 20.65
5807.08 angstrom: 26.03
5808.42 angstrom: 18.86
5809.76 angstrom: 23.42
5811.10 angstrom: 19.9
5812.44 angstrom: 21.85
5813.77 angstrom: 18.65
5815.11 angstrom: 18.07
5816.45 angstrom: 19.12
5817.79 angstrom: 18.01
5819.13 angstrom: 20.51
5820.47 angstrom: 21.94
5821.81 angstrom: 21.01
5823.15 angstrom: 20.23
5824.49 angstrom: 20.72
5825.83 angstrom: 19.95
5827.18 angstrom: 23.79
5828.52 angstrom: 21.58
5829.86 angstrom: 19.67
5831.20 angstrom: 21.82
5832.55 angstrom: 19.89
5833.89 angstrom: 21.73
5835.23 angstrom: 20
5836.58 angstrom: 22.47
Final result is -1.8 angstrom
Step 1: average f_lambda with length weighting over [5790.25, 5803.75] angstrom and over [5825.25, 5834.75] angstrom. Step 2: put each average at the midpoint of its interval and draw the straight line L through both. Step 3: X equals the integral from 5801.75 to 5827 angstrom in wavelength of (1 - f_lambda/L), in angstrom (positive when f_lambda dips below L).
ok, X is 0.3 angstrom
